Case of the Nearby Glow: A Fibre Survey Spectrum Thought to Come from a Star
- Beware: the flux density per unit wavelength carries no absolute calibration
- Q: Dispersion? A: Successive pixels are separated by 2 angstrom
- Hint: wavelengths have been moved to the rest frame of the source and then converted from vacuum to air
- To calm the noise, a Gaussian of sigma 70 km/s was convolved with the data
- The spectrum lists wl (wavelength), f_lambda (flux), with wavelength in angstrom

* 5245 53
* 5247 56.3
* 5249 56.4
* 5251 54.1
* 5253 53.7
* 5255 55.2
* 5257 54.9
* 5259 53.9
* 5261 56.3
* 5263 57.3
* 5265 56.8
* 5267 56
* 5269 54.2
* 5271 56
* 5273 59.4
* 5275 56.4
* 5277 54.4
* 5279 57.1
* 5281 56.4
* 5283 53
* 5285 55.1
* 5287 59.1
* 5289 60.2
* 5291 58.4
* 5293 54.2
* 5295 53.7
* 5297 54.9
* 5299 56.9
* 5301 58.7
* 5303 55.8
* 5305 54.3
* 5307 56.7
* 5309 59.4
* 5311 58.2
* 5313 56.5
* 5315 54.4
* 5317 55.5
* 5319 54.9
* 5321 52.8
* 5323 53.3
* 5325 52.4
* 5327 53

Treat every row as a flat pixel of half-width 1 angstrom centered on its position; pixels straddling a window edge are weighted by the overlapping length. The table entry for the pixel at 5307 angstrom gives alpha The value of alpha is 56.7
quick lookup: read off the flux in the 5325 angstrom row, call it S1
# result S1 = 52.4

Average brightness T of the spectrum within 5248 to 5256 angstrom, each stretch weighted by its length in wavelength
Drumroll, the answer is 54.9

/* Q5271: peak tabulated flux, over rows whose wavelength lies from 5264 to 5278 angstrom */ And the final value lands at 59.4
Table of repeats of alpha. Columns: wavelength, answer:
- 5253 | 53.7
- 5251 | 54.1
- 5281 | 56.4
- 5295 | 53.7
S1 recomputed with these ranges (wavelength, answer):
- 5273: 59.4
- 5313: 56.5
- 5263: 57.3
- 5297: 54.9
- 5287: 59.1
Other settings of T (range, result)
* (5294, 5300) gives 55.2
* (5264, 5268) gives 56.4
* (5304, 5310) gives 56.8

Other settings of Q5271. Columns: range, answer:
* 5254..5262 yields 56.3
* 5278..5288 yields 59.1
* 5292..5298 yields 54.9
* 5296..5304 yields 58.7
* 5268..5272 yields 56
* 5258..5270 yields 57.3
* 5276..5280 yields 57.1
